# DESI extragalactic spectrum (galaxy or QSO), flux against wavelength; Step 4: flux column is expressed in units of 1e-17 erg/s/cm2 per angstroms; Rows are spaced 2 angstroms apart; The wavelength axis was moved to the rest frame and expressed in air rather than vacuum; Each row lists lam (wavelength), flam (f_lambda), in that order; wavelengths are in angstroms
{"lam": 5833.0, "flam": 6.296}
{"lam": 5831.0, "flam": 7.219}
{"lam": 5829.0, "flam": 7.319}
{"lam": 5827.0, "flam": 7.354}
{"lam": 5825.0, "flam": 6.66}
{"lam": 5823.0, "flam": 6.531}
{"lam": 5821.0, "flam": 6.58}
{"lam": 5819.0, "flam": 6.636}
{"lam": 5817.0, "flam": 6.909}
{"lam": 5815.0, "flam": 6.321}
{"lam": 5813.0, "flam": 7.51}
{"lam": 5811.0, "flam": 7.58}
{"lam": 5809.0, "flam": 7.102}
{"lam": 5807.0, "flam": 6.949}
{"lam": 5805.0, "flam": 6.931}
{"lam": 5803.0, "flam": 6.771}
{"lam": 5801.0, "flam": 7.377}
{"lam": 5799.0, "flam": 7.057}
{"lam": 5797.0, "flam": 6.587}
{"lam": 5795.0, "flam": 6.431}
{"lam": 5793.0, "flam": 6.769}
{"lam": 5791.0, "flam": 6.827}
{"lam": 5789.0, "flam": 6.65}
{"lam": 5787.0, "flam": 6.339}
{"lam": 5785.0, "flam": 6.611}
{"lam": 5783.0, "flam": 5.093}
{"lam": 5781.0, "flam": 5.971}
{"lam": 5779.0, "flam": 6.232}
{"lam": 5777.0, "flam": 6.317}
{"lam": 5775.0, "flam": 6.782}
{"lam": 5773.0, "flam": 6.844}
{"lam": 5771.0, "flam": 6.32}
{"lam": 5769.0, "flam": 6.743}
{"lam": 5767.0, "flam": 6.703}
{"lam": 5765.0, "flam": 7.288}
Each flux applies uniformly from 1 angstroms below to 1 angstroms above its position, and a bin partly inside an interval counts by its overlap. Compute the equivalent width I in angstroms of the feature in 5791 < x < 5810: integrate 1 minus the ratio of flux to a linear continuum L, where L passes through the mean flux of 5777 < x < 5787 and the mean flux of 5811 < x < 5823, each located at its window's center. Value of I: -1.2 angstroms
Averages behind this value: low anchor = 6.05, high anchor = 6.84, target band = 6.88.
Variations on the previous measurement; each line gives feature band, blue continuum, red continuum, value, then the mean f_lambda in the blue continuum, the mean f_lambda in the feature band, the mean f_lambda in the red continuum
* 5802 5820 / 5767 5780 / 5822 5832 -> -0.2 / 6.55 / 6.97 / 7.02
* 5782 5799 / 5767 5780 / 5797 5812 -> 1.0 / 6.55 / 6.45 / 7.07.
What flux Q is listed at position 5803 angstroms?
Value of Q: 6.771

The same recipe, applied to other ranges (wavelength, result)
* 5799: 7.057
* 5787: 6.339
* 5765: 7.288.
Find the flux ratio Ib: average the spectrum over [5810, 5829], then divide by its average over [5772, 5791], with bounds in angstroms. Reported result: 1.09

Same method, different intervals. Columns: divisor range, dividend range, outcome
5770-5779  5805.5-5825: 1.06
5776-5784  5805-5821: 1.18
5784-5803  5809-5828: 1.02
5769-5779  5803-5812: 1.08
